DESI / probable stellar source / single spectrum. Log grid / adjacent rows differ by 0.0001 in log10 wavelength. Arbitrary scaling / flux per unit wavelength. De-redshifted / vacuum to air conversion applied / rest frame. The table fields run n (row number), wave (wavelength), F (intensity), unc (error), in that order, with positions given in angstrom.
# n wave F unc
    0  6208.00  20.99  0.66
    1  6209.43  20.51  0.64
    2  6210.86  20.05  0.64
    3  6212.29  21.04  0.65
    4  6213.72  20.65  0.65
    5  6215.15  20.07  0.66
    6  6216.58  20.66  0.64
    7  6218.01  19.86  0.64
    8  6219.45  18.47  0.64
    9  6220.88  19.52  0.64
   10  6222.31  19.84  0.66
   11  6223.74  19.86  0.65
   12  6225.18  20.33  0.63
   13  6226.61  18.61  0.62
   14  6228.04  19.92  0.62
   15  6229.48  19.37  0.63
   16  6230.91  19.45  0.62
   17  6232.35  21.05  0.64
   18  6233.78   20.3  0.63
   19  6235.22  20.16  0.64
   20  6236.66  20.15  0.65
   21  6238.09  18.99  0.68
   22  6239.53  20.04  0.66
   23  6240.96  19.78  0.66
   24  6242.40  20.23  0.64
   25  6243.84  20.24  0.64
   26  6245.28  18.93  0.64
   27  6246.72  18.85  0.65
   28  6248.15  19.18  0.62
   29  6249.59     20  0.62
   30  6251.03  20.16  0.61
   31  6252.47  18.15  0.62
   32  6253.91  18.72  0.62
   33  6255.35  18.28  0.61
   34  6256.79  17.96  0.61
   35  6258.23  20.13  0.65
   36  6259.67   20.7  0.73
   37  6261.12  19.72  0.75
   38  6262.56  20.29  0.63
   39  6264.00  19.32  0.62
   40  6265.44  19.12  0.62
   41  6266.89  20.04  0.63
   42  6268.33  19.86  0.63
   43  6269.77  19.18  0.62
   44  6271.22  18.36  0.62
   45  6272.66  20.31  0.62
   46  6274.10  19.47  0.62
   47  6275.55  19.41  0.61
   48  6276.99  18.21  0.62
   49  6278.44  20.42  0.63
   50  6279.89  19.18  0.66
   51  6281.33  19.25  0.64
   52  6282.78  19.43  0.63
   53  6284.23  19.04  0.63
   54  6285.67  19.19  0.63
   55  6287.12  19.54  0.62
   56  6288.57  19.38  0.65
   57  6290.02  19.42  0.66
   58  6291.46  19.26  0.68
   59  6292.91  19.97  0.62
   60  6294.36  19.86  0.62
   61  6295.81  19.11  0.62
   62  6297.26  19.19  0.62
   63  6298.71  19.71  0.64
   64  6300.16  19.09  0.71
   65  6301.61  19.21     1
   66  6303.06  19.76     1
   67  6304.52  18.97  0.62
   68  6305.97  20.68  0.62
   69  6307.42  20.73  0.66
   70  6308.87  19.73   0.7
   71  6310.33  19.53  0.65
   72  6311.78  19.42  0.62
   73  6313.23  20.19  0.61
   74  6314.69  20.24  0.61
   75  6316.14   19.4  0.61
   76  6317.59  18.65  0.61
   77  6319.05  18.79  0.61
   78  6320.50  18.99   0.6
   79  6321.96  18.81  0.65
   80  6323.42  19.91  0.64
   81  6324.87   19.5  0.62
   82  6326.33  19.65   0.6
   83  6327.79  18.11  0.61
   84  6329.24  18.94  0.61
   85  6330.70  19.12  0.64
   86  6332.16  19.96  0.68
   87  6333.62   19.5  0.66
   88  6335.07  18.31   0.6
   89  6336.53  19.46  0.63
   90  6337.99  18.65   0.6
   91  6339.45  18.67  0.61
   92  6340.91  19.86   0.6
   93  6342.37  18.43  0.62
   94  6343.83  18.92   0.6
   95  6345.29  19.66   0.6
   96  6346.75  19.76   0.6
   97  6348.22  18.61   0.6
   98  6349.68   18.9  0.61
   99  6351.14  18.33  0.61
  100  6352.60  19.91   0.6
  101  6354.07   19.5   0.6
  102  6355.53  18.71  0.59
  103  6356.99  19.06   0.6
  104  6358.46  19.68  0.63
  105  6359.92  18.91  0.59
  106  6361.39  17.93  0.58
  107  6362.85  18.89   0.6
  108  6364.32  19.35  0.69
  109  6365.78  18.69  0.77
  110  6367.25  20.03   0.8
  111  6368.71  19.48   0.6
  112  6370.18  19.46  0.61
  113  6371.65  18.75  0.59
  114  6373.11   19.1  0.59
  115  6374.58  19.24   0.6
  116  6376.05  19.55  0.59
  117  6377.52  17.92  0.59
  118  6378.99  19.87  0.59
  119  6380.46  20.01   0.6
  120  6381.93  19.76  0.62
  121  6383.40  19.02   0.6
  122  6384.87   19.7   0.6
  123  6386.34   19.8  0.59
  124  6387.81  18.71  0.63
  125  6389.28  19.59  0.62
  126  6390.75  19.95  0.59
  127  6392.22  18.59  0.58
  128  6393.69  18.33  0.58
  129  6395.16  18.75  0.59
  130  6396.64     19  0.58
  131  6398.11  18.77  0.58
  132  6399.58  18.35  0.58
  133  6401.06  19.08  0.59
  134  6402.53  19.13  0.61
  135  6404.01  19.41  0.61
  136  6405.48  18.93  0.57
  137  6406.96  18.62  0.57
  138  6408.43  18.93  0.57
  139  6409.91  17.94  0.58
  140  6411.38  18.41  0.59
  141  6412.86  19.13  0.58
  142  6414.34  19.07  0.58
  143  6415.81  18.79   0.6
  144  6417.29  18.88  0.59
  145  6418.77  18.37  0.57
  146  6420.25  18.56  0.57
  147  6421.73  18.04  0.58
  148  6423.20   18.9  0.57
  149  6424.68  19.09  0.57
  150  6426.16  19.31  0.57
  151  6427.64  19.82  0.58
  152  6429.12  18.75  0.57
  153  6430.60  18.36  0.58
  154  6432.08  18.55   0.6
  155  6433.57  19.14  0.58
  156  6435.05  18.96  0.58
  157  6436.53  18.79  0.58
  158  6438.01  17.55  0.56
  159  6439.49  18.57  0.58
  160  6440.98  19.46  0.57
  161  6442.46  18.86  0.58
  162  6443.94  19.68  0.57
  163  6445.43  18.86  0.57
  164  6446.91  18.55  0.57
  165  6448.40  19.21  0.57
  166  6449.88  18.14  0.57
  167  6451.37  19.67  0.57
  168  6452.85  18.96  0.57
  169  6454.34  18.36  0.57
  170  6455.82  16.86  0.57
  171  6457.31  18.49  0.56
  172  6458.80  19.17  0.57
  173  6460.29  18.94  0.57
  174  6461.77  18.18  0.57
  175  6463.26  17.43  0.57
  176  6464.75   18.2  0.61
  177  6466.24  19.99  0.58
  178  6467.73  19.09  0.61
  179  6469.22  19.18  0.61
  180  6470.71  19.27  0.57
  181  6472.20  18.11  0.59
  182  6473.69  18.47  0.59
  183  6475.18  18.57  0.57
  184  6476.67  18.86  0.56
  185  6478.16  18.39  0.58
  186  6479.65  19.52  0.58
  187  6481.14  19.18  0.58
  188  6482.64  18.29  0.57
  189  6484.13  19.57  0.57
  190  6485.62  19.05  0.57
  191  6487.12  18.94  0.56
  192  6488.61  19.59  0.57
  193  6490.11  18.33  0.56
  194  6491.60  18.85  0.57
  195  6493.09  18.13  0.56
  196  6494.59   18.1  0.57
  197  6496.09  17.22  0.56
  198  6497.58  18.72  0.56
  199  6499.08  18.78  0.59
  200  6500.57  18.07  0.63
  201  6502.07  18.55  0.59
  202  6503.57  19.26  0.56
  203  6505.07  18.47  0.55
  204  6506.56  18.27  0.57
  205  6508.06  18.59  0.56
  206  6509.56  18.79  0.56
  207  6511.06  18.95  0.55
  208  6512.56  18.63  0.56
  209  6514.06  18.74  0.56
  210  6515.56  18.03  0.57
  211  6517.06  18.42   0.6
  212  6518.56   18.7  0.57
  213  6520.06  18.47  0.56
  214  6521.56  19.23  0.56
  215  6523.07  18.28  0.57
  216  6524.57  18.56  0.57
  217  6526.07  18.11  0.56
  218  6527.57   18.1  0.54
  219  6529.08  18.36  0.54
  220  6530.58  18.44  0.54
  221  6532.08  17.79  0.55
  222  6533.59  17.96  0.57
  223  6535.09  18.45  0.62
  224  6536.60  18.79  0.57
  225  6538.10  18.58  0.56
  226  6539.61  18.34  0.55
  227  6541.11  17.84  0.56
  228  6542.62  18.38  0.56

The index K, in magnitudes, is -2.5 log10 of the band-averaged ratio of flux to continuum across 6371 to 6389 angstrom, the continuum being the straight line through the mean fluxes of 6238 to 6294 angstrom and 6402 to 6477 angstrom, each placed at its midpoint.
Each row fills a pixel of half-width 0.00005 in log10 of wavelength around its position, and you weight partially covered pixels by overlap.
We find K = -0.02 mag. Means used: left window 19.4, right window 18.8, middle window 19.3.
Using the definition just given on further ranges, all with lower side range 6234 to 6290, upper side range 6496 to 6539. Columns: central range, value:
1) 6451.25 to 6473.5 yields 0.00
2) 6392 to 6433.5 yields 0.01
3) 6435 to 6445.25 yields 0.00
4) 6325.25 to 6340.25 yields 0.01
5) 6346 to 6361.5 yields 0.00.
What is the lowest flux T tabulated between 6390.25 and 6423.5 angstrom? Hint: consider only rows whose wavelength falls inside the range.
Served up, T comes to 17.94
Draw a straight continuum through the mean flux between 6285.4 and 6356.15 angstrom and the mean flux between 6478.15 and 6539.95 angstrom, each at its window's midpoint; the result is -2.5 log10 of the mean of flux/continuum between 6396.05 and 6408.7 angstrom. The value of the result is 0.00 mag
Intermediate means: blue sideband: 19.3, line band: 18.9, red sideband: 18.6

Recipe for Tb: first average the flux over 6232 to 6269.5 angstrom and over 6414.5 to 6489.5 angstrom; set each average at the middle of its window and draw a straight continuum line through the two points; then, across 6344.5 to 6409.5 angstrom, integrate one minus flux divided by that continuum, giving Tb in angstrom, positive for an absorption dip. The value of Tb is -0.1 angstrom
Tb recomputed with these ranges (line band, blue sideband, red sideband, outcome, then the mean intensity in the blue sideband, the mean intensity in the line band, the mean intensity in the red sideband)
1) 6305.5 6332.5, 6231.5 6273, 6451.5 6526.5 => -0.2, 19.6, 19.5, 18.6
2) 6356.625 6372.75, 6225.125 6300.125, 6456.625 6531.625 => 0.0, 19.5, 19.1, 18.6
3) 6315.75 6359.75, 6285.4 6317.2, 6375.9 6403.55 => 0.7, 19.6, 19.1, 19.1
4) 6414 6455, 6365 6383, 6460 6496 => 0.3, 19.3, 18.8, 18.7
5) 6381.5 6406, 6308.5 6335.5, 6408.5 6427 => -0.3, 19.3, 19.1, 18.7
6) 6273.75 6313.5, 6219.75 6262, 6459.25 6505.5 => -0.2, 19.6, 19.5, 18.7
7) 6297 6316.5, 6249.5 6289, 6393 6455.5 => -0.5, 19.4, 19.7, 18.8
